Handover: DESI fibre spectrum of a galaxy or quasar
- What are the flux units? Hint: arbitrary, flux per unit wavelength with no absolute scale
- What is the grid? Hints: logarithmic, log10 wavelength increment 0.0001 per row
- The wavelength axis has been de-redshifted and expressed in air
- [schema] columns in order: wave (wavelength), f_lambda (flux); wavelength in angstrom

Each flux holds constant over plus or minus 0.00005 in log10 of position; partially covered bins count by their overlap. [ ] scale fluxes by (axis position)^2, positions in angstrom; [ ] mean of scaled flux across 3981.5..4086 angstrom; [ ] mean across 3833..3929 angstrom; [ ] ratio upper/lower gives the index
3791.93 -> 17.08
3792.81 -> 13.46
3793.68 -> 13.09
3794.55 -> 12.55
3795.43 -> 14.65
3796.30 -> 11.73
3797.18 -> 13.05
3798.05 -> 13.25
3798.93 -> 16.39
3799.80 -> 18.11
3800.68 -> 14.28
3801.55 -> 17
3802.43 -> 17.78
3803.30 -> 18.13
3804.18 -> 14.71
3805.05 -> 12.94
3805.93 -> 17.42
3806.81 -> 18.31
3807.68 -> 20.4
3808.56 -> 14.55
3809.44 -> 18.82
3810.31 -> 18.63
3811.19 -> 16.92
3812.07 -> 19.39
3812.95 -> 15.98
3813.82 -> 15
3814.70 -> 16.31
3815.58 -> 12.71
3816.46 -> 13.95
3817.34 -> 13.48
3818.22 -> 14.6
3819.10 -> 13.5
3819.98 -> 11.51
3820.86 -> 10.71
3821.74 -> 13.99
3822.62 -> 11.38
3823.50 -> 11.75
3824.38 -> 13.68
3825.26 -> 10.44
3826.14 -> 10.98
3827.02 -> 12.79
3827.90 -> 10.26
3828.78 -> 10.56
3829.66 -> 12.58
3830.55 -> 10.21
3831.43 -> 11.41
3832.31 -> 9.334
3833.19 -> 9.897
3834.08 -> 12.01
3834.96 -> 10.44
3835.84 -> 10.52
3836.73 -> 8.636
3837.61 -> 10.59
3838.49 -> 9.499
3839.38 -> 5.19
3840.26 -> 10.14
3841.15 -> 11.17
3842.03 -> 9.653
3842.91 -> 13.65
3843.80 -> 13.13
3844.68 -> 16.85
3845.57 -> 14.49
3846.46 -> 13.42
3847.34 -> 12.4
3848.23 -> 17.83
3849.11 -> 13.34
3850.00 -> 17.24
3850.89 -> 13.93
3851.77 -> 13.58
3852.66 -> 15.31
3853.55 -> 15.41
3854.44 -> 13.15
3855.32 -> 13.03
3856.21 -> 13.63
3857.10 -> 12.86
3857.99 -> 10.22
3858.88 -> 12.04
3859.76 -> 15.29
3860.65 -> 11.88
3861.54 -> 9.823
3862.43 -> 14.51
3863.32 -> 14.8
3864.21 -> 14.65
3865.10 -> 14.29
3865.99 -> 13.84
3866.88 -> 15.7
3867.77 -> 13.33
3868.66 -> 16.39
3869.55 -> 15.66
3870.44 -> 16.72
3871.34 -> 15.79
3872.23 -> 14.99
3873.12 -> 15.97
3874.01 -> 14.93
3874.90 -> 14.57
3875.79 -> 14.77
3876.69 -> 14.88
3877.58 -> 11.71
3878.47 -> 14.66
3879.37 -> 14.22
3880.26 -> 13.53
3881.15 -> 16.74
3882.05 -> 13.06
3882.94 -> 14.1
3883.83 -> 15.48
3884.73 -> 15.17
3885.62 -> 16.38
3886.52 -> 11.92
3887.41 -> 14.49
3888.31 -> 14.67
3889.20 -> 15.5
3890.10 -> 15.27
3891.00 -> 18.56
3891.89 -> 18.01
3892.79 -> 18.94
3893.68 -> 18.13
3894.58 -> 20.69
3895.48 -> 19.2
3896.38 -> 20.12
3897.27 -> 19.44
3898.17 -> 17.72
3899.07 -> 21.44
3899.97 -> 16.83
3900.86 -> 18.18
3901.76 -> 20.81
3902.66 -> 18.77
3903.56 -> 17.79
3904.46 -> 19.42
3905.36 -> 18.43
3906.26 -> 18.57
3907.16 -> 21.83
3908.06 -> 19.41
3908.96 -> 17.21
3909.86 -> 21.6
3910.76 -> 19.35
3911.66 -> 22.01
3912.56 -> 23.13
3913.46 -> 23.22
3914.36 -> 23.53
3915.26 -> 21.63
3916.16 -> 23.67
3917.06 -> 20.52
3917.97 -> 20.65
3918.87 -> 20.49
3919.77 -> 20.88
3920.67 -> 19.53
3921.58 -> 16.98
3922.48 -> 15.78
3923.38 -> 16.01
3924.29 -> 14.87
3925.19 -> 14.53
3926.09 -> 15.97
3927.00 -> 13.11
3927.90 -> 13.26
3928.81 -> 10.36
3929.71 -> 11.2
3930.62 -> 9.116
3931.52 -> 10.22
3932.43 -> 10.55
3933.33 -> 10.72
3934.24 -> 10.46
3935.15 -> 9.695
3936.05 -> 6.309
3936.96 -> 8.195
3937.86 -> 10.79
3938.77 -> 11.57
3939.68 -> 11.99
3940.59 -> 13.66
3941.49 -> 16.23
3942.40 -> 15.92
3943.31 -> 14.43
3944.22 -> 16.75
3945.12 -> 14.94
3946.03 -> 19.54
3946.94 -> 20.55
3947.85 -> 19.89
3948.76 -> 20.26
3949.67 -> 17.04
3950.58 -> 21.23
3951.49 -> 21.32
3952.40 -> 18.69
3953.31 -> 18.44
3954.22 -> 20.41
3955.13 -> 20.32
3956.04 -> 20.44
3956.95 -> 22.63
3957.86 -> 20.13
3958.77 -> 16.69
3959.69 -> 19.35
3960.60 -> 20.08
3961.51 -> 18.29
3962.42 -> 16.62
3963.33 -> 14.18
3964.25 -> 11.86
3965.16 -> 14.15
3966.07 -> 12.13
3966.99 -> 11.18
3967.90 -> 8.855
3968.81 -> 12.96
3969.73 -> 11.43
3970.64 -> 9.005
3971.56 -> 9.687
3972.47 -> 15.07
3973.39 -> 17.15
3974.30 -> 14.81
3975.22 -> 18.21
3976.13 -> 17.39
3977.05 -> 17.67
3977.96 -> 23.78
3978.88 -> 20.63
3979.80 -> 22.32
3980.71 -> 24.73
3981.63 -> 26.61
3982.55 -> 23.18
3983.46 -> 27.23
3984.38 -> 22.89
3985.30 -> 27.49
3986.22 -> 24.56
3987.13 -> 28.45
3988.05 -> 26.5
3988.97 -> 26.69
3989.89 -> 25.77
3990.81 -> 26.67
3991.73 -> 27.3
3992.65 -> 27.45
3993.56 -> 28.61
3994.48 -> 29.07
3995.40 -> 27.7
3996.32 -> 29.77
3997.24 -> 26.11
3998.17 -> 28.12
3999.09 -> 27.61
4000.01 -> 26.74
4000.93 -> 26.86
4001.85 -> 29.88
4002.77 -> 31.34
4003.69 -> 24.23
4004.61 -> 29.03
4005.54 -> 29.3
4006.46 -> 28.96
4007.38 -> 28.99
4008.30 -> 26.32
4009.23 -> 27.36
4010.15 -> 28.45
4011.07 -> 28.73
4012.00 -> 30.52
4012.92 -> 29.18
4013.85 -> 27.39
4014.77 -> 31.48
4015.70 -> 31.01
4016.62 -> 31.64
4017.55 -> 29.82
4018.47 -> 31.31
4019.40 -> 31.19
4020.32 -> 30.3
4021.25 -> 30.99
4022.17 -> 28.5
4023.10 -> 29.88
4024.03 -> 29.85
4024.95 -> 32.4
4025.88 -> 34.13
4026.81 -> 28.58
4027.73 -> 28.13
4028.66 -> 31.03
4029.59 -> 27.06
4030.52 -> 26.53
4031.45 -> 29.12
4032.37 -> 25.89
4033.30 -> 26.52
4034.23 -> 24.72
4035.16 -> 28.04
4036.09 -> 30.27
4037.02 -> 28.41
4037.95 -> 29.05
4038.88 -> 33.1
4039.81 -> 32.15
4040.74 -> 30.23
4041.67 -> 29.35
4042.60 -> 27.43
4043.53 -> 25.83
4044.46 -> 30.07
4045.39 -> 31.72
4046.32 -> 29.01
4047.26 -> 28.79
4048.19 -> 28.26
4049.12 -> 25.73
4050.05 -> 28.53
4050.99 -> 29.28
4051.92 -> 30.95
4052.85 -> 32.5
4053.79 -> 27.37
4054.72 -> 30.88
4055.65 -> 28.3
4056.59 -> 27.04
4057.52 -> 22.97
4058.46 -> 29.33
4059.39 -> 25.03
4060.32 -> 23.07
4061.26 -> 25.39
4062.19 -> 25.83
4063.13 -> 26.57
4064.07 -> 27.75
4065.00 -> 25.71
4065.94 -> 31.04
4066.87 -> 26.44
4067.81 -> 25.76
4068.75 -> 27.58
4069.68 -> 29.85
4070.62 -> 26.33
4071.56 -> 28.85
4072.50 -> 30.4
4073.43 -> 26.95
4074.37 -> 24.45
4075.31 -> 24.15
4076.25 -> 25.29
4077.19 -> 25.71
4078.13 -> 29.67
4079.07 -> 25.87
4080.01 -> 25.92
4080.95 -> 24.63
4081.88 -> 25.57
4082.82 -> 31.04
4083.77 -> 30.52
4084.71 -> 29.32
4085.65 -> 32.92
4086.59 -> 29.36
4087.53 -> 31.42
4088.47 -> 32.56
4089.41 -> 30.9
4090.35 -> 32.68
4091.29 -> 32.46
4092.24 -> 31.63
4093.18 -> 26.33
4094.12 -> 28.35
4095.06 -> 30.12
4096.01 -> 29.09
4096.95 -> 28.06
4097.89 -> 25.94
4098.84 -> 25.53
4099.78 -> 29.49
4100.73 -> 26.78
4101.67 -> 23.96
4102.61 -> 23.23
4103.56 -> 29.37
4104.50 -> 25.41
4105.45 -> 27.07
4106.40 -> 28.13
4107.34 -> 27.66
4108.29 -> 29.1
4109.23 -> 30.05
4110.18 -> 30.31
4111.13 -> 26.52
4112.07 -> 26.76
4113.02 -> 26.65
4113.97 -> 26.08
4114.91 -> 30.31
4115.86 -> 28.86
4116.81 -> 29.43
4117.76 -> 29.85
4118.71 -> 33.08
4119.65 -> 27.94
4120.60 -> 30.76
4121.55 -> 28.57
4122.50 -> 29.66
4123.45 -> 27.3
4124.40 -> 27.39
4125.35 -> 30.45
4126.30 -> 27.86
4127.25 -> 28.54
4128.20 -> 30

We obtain 1.9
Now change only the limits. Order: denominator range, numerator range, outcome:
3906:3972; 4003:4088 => 1.85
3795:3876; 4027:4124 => 2.32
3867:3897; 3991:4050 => 1.97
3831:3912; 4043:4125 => 2.08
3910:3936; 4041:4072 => 1.82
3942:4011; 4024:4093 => 1.37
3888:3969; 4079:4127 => 1.84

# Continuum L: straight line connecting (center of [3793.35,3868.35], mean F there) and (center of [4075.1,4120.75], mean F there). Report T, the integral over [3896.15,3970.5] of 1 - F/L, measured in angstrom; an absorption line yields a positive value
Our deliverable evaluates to 9.0 angstrom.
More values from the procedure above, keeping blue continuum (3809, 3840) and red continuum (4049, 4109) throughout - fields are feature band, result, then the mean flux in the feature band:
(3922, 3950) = 8.2 angstrom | 13.7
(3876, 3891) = 1.4 angstrom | 14.6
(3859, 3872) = 0.5 angstrom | 14.4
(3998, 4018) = -4.4 angstrom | 28.8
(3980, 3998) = -3.3 angstrom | 26.6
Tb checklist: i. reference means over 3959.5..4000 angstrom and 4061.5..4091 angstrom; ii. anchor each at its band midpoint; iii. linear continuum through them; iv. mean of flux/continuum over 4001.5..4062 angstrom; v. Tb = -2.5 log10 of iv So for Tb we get -0.17 mag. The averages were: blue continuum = 21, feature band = 28.9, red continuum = 28.1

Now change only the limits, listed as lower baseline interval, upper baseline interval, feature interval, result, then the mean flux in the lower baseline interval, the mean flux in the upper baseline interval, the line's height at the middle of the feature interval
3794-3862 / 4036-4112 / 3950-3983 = 0.23 mag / 13.5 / 28.2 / 21.8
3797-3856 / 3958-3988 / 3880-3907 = -0.10 mag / 13.6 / 18.2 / 15.7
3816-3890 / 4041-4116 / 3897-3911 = -0.16 mag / 13.2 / 28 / 16.6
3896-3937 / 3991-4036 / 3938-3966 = 0.22 mag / 17.1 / 28.8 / 21.4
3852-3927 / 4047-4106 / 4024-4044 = -0.15 mag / 16.7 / 27.9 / 25.4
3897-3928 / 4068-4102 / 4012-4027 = -0.22 mag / 19.1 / 28.3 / 24.8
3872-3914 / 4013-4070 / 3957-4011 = 0.10 mag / 17.4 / 28.7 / 24.3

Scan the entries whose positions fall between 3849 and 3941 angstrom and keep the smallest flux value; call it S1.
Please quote 6.309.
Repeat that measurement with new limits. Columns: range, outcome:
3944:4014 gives 8.855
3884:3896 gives 11.92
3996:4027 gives 24.23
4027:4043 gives 24.72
